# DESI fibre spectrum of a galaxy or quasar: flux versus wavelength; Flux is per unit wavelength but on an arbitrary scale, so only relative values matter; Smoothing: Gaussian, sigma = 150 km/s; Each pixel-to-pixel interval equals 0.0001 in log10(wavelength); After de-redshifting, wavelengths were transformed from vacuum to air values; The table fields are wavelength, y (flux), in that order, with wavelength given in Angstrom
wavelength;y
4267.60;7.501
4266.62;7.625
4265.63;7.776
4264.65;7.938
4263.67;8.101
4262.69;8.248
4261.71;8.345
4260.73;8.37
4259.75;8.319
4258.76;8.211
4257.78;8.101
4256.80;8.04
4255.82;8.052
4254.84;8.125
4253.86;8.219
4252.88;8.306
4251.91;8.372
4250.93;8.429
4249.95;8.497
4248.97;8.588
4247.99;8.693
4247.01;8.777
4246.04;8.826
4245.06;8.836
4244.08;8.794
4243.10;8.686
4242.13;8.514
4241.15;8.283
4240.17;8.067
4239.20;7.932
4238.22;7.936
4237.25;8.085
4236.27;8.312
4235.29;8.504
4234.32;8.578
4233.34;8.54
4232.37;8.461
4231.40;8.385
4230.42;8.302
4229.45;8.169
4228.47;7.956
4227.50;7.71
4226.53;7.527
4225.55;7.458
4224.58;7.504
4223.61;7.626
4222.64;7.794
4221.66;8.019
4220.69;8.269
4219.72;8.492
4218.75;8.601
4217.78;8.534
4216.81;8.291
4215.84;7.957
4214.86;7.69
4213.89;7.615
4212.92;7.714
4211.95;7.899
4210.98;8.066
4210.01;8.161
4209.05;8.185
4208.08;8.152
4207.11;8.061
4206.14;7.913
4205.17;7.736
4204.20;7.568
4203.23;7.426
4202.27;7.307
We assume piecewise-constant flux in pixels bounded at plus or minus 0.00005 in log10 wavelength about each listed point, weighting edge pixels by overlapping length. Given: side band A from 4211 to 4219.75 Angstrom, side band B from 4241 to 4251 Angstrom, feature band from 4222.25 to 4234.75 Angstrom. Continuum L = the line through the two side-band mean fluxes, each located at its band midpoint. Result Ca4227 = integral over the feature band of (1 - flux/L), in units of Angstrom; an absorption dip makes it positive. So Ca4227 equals 0.5 Angstrom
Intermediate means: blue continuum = 8.06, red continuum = 8.65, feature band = 8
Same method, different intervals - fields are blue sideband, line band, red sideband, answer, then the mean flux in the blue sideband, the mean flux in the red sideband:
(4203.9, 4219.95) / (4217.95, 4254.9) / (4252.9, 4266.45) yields -0.9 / 8.03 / 8.13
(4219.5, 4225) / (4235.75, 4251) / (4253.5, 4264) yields -0.7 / 7.93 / 8.19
